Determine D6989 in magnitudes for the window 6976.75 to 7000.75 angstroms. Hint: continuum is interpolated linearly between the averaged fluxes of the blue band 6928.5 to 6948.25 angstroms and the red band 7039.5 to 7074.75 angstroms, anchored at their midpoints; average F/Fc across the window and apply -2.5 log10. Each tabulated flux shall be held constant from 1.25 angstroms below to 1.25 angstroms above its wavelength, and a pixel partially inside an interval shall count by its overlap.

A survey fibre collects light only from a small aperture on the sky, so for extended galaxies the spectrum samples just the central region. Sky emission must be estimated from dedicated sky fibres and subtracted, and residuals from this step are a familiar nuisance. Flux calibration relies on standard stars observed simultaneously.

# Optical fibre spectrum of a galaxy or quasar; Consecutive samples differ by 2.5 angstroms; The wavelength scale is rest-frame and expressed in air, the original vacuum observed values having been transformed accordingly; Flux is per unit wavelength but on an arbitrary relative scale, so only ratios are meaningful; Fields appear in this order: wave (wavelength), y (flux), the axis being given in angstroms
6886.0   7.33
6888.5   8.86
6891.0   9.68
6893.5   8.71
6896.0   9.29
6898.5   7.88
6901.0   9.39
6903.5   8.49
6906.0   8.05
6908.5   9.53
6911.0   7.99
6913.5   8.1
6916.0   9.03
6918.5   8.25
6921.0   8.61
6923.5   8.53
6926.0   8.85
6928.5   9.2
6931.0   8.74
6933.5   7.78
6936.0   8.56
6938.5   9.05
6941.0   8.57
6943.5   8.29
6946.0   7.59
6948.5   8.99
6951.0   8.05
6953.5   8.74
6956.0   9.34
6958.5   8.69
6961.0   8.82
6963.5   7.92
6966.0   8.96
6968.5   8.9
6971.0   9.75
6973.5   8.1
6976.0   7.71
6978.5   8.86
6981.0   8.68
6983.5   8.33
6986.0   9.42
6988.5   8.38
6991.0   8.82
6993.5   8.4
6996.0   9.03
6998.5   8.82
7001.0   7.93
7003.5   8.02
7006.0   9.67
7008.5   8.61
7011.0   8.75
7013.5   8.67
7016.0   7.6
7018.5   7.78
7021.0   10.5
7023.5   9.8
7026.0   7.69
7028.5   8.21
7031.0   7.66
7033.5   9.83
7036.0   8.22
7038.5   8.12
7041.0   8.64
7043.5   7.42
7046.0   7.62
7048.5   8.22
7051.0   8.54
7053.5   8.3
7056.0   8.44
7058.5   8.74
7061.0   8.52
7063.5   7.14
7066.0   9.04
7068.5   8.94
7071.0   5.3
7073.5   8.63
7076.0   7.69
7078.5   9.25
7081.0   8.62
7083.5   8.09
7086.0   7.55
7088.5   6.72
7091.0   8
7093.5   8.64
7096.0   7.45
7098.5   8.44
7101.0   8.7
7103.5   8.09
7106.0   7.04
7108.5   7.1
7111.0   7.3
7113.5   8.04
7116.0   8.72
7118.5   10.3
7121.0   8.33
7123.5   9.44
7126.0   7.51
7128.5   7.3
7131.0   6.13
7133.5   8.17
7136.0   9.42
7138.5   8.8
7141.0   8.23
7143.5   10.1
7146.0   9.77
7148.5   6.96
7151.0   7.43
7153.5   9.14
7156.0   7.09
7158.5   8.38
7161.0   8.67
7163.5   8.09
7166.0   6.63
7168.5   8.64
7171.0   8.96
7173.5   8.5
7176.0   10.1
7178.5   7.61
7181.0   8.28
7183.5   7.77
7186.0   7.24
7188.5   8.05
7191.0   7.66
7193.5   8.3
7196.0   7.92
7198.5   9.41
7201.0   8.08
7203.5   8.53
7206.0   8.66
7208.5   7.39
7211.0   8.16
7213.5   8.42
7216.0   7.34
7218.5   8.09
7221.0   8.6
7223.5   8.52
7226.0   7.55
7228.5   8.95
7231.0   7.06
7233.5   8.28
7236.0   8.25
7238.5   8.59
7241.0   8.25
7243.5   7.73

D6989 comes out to -0.05 mag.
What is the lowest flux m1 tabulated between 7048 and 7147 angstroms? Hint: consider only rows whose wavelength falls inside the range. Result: 5.3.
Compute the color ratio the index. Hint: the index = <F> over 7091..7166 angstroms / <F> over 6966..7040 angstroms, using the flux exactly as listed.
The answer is 0.9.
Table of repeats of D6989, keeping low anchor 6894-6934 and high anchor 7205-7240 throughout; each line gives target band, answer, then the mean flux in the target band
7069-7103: 0.052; 7.96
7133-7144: -0.083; 8.92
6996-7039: -0.018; 8.6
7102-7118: 0.062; 7.85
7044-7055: 0.037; 8.12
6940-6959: 0.005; 8.53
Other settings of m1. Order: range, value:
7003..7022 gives 7.6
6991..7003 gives 7.93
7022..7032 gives 7.66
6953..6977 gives 7.71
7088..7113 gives 6.72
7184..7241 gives 7.06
